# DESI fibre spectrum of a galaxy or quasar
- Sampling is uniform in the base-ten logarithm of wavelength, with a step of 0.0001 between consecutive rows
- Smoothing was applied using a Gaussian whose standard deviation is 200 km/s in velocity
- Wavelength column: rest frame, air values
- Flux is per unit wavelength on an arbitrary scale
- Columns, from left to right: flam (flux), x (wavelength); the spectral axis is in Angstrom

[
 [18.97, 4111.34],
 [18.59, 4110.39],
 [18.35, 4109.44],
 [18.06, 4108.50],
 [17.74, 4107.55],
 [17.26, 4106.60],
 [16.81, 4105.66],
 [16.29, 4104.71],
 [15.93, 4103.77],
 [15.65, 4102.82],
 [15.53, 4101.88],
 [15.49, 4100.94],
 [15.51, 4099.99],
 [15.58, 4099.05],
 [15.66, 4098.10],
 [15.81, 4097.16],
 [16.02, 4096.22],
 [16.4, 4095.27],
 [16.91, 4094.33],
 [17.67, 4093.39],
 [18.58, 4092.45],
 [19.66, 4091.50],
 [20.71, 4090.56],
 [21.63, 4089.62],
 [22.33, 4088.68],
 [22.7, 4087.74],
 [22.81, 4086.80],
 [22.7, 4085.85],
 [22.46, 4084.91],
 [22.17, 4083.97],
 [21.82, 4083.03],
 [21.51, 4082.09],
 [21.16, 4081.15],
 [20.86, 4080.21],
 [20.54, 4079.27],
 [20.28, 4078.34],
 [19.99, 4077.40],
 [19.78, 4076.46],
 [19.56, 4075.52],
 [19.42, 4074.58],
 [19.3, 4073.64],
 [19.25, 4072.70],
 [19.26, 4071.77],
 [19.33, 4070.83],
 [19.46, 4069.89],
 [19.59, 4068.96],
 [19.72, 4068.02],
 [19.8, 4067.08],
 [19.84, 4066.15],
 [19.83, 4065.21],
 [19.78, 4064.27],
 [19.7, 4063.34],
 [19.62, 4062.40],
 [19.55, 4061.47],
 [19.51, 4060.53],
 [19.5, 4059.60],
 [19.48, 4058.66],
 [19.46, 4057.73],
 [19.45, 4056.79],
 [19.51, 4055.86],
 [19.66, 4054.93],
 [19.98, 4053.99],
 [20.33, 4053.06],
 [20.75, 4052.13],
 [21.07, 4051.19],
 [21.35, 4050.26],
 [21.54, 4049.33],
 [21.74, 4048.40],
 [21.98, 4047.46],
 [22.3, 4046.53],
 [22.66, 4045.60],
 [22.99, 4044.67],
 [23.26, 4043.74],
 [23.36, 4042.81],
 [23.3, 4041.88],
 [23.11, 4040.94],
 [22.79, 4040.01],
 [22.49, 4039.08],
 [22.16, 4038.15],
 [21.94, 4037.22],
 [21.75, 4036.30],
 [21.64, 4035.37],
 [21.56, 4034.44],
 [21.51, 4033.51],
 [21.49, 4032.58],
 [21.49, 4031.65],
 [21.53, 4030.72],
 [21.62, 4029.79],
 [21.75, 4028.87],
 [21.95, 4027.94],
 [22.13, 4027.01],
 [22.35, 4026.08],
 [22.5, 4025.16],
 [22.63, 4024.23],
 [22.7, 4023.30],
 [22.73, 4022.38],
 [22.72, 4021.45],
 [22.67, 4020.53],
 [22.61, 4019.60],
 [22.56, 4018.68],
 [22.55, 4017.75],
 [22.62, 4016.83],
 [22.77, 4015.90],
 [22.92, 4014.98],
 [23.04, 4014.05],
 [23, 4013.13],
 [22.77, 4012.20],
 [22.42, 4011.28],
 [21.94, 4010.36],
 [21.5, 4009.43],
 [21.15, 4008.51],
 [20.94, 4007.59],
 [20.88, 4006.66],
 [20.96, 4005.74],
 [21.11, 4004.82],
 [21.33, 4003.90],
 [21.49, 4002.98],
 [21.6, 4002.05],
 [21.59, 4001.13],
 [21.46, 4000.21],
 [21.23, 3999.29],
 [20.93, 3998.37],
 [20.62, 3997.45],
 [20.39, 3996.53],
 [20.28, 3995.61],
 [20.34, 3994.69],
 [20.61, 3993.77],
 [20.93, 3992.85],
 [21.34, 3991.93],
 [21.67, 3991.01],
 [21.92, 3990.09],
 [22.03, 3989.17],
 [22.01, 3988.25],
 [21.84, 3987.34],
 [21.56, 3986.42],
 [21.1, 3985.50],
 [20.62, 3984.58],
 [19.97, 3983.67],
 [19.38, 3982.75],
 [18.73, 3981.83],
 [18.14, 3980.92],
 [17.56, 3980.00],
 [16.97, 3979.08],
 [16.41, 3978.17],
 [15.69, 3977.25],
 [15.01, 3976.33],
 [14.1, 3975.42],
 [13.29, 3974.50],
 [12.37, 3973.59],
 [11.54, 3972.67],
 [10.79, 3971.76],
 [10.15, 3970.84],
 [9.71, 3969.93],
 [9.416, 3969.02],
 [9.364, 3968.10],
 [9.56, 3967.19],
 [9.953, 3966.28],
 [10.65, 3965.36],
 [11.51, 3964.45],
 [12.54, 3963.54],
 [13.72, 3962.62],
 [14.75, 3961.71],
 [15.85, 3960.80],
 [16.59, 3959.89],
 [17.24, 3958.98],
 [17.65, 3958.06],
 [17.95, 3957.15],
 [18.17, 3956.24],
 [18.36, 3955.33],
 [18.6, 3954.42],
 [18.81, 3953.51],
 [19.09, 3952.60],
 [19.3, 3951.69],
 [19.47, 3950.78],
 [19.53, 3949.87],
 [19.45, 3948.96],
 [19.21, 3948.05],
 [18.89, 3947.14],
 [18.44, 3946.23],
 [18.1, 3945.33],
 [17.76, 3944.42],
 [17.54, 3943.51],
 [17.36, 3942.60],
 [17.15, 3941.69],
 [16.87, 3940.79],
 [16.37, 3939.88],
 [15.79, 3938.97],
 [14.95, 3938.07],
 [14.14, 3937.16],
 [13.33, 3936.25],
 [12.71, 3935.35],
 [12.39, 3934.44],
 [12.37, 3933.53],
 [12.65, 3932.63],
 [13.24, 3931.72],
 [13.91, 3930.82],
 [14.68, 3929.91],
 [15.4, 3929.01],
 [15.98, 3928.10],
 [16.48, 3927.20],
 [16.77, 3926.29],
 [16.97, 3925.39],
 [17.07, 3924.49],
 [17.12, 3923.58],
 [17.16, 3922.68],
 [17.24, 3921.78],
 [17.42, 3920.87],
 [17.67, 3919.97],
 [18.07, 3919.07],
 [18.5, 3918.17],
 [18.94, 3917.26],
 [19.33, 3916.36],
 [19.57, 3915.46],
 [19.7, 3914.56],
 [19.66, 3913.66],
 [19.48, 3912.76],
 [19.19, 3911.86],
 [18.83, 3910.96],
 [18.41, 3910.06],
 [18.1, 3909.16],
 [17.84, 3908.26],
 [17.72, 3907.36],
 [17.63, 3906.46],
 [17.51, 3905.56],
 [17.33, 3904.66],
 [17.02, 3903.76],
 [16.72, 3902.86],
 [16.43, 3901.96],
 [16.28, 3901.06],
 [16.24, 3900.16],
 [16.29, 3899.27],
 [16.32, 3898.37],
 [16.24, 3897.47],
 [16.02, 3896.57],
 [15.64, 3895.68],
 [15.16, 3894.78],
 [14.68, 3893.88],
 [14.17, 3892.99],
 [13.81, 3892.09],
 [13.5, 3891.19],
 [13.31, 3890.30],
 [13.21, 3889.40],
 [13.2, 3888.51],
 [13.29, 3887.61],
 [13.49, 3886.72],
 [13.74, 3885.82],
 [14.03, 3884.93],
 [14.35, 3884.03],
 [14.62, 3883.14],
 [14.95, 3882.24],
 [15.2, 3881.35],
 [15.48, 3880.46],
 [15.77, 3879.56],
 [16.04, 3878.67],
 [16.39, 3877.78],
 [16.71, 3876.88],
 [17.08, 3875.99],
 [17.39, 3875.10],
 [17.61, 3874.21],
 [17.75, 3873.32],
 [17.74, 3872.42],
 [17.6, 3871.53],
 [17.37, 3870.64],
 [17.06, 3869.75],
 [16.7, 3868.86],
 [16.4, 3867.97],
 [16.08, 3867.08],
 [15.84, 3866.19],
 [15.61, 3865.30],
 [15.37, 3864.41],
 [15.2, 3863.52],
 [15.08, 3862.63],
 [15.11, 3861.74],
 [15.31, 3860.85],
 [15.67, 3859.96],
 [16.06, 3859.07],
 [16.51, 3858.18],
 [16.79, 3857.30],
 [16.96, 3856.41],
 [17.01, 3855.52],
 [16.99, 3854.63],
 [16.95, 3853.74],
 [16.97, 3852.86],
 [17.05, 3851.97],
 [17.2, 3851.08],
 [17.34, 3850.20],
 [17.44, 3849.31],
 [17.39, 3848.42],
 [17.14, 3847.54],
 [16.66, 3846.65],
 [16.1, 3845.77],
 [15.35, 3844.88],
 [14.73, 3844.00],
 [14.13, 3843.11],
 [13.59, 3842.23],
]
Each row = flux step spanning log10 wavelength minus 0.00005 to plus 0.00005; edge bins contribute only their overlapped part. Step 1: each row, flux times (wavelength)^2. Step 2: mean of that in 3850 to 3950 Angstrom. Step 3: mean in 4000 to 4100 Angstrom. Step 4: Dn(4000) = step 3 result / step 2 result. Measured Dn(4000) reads 1.4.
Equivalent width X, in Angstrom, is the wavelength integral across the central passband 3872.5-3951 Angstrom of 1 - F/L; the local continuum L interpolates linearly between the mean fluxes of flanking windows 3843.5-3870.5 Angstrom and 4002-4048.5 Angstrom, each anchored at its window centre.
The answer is 8.0 Angstrom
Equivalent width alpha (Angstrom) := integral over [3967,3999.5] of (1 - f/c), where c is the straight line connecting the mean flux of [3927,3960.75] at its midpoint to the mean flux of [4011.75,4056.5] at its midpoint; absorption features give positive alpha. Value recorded 2.8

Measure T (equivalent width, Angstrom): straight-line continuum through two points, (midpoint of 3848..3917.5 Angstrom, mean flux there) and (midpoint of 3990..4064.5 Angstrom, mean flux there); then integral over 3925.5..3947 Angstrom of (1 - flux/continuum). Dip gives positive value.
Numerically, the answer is 3.3 Angstrom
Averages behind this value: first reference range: 16.4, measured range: 15.5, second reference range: 21.5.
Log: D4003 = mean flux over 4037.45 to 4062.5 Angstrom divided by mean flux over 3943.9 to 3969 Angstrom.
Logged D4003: 1.31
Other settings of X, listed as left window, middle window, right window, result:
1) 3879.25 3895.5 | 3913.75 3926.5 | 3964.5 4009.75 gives -2.1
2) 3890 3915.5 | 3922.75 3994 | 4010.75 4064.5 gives 9.4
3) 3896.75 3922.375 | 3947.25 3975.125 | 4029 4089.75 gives 5.9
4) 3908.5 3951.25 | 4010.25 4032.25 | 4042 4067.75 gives -3.0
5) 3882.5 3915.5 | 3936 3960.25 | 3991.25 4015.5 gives 1.2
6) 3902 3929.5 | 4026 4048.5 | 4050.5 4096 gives -3.0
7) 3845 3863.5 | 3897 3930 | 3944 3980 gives -3.5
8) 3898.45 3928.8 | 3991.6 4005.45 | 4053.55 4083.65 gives -1.6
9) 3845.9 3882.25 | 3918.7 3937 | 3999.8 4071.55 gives 2.9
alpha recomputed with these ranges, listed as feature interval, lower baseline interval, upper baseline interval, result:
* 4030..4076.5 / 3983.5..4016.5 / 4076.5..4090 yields 1.61 Angstrom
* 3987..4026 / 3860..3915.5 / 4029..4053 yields -2.05 Angstrom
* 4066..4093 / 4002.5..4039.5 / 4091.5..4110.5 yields -3.63 Angstrom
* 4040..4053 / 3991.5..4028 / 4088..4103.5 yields -1.46 Angstrom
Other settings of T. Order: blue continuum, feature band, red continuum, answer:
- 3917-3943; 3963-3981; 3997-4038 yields 5.9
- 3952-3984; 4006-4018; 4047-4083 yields -3.4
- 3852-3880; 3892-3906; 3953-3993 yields 0.3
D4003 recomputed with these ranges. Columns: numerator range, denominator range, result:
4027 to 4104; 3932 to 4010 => 1.16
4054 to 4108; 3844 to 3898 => 1.21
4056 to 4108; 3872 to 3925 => 1.16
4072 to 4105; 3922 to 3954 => 1.16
